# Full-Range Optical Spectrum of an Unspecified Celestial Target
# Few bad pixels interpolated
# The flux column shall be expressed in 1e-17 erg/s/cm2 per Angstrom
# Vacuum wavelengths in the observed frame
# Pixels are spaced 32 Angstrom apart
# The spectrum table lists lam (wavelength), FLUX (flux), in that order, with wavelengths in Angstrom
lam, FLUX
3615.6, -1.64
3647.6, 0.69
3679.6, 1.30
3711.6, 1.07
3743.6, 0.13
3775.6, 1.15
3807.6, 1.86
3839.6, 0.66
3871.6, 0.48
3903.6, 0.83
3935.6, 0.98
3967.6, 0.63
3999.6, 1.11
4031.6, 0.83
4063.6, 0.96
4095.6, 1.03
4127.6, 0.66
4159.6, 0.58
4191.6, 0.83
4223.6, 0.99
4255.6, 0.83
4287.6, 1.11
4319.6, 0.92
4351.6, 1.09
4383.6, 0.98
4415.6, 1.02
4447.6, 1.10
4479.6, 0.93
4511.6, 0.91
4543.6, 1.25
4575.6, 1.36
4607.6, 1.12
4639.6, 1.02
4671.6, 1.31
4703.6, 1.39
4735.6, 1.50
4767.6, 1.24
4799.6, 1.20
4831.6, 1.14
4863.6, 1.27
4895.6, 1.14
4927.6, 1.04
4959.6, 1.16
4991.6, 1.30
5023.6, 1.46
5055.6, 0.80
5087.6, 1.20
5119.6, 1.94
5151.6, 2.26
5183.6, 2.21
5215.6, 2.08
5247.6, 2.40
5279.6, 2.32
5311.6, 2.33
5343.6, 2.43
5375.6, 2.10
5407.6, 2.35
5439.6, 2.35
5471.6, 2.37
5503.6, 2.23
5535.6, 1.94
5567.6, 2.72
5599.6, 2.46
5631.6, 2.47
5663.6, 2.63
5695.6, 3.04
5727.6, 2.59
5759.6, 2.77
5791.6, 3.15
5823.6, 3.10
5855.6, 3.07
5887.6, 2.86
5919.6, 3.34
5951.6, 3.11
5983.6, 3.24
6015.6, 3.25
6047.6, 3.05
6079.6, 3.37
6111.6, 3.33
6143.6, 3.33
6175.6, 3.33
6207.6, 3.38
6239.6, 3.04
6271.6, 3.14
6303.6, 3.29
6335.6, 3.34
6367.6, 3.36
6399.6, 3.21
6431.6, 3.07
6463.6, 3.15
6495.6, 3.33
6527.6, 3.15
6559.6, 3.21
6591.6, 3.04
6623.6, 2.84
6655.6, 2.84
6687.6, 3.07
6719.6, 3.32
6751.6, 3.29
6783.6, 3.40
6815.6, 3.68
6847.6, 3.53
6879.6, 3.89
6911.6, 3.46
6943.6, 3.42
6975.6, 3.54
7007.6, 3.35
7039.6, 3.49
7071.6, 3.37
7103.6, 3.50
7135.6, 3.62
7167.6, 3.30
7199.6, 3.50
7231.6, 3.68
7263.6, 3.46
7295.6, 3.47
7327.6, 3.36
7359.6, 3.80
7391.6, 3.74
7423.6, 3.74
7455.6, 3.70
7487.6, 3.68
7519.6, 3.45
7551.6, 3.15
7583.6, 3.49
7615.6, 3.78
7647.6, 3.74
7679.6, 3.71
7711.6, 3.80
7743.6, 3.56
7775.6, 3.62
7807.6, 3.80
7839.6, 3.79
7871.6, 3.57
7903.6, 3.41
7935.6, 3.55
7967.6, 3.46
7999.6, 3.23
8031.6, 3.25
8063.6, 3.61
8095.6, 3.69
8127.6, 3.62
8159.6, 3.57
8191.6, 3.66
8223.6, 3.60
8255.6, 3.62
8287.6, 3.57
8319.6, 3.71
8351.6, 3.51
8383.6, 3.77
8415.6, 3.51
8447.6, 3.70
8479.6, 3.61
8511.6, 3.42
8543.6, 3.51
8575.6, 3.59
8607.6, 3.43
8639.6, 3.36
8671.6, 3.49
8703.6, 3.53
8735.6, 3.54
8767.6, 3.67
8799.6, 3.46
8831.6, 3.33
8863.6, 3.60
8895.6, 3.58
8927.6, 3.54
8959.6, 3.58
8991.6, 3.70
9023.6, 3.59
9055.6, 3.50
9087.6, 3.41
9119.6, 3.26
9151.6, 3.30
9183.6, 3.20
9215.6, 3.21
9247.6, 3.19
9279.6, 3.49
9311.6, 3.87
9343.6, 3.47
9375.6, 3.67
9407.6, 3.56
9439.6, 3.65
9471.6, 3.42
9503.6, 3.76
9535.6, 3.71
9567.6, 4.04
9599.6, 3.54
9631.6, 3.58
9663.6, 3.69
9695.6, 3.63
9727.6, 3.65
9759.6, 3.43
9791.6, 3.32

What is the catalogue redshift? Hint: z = 0.28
